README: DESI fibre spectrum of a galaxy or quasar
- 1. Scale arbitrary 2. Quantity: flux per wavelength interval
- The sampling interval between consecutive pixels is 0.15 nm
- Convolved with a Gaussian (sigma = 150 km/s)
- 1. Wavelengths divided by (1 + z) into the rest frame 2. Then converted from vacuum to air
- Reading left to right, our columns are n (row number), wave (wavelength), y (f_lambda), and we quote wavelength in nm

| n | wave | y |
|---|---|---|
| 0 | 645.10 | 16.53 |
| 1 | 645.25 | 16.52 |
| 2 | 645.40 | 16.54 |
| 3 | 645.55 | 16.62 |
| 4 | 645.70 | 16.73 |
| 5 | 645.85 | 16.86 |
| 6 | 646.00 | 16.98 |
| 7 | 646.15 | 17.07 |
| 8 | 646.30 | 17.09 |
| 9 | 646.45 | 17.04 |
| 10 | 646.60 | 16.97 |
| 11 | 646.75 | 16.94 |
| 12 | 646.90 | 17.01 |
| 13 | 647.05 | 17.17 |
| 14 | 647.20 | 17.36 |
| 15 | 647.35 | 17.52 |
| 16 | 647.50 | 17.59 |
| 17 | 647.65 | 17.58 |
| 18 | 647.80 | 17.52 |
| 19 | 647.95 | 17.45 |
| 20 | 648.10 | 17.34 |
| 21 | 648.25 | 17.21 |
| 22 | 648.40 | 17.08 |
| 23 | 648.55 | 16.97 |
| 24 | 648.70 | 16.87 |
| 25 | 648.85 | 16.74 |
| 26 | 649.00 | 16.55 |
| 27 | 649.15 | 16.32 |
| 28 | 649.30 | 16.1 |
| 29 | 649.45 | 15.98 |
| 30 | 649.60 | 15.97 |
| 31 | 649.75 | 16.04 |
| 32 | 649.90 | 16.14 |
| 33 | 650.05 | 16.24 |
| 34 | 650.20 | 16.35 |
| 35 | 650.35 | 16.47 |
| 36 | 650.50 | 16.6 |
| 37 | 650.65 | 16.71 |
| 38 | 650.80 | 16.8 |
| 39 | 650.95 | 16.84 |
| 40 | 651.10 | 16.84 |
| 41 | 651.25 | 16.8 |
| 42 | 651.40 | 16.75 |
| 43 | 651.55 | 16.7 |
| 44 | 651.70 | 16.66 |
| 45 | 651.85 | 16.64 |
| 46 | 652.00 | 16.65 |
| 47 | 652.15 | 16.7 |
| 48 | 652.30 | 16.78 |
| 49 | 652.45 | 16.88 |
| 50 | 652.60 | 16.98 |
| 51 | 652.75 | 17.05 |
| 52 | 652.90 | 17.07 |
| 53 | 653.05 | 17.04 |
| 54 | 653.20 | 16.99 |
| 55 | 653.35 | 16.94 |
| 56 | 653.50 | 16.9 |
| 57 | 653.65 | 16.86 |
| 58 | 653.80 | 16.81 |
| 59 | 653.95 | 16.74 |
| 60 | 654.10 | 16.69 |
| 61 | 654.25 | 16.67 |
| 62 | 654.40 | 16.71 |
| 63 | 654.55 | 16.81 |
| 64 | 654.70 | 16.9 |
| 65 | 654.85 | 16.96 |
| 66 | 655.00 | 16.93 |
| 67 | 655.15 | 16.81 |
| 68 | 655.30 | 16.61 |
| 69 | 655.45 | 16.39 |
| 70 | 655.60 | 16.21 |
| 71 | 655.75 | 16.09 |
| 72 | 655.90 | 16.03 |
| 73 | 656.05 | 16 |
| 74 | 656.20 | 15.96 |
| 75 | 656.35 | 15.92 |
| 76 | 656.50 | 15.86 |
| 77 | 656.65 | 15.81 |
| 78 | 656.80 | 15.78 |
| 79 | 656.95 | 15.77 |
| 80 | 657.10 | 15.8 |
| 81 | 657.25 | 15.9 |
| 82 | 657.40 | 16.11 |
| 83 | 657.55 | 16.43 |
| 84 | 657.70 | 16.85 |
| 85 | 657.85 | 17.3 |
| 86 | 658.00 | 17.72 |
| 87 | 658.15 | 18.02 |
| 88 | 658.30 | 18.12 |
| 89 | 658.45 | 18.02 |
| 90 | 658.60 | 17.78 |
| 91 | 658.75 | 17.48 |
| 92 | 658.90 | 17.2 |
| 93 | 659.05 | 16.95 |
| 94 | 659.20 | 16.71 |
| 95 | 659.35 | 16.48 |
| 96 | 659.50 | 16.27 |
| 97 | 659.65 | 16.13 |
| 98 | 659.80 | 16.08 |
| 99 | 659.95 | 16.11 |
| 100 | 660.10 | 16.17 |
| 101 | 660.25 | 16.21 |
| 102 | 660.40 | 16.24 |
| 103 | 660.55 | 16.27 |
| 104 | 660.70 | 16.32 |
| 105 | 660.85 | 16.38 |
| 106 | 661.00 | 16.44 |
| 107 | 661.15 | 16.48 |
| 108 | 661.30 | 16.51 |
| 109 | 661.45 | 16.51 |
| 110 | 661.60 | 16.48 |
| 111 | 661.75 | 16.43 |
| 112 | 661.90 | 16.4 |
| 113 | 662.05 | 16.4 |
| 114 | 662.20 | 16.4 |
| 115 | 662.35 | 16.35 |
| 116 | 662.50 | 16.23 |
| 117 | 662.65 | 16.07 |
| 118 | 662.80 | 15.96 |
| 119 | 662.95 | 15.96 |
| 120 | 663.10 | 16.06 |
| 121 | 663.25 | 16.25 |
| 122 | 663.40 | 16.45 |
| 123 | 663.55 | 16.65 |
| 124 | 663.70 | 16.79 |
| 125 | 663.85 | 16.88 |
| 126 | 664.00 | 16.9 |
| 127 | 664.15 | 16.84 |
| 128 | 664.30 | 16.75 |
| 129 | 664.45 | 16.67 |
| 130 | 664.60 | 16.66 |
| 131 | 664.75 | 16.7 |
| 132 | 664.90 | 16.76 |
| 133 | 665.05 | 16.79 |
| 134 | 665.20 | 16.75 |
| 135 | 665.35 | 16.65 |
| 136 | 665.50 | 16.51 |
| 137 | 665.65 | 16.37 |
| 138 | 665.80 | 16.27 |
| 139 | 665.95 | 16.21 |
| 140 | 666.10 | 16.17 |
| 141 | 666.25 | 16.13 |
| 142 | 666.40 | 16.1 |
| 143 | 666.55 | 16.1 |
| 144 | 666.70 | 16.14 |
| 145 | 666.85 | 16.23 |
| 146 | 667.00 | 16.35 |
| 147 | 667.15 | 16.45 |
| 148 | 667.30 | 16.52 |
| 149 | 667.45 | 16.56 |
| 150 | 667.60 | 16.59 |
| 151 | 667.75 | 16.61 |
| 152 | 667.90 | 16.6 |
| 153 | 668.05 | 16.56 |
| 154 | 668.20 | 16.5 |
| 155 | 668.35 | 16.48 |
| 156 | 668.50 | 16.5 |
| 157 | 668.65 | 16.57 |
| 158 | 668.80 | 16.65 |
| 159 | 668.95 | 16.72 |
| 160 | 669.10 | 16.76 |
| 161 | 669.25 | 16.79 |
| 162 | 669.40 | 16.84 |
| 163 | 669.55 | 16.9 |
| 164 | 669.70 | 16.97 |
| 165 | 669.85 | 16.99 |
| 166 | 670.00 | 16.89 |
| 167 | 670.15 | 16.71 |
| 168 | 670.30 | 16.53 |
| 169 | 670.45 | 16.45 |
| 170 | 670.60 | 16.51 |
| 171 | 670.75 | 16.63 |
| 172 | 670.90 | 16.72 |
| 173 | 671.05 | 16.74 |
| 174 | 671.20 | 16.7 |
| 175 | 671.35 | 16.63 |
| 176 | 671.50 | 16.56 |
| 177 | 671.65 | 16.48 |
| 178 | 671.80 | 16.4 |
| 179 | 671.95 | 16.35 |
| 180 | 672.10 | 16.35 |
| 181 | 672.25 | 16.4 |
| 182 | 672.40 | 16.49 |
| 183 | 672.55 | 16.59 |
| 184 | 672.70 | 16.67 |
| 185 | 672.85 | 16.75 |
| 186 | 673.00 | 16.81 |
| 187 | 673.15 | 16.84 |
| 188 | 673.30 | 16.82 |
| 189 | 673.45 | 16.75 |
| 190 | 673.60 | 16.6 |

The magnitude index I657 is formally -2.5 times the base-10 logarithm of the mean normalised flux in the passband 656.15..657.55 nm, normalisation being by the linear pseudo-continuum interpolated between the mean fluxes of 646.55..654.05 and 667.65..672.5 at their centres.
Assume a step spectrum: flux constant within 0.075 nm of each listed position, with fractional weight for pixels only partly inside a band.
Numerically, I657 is 0.06 mag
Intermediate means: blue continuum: 16.8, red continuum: 16.6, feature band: 15.9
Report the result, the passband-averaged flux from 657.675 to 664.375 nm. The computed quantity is 16.6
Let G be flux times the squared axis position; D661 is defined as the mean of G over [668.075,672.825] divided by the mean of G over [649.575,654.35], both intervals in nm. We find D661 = 1.1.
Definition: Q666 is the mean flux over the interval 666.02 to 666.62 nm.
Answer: 16.1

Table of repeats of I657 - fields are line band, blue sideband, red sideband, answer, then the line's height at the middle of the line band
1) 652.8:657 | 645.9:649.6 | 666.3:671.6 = 0.02 mag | 16.9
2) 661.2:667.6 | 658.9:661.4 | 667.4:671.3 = 0.01 mag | 16.5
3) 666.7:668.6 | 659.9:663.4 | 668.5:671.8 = 0.01 mag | 16.6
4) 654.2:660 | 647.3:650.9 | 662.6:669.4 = 0.00 mag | 16.6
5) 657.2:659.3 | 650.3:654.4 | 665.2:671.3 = -0.03 mag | 16.7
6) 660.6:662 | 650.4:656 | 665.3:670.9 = 0.01 mag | 16.6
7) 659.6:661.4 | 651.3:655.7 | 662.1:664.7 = 0.02 mag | 16.6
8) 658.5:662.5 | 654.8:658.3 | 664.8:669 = 0.00 mag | 16.4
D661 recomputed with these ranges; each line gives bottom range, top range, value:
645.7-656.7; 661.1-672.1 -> 1.03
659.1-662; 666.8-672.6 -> 1.04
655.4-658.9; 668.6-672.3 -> 1.04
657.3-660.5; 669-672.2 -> 1.02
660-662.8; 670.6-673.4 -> 1.05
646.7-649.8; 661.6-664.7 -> 1.02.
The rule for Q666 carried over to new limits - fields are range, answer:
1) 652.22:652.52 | 16.8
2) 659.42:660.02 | 16.2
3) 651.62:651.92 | 16.7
